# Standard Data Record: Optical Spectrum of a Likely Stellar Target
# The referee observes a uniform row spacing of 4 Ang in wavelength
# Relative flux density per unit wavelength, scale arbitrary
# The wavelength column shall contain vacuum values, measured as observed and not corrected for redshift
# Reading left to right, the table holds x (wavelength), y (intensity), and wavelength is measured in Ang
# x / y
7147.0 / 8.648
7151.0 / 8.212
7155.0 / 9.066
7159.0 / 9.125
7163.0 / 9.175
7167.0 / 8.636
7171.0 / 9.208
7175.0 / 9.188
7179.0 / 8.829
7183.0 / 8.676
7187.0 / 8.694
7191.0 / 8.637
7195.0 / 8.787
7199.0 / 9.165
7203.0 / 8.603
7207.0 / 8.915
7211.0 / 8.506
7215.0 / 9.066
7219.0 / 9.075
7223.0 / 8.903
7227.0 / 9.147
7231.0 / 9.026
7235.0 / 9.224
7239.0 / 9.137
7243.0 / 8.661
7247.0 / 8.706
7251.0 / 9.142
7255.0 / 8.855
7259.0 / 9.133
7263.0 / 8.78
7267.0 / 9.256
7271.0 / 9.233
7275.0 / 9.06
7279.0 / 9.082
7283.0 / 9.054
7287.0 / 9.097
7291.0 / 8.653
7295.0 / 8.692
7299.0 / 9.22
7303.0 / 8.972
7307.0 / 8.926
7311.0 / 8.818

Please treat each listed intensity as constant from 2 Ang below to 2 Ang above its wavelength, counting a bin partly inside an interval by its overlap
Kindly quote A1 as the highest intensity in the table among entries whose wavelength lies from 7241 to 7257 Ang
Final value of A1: 9.142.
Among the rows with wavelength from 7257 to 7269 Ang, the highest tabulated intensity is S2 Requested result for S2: 9.256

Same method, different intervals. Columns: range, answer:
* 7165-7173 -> 9.208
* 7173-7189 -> 9.188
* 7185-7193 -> 8.694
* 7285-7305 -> 9.22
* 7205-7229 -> 9.147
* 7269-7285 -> 9.233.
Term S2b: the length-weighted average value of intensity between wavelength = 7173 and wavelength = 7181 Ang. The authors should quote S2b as 9.01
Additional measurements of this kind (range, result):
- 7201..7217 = 8.77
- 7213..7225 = 9.01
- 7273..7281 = 9.07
